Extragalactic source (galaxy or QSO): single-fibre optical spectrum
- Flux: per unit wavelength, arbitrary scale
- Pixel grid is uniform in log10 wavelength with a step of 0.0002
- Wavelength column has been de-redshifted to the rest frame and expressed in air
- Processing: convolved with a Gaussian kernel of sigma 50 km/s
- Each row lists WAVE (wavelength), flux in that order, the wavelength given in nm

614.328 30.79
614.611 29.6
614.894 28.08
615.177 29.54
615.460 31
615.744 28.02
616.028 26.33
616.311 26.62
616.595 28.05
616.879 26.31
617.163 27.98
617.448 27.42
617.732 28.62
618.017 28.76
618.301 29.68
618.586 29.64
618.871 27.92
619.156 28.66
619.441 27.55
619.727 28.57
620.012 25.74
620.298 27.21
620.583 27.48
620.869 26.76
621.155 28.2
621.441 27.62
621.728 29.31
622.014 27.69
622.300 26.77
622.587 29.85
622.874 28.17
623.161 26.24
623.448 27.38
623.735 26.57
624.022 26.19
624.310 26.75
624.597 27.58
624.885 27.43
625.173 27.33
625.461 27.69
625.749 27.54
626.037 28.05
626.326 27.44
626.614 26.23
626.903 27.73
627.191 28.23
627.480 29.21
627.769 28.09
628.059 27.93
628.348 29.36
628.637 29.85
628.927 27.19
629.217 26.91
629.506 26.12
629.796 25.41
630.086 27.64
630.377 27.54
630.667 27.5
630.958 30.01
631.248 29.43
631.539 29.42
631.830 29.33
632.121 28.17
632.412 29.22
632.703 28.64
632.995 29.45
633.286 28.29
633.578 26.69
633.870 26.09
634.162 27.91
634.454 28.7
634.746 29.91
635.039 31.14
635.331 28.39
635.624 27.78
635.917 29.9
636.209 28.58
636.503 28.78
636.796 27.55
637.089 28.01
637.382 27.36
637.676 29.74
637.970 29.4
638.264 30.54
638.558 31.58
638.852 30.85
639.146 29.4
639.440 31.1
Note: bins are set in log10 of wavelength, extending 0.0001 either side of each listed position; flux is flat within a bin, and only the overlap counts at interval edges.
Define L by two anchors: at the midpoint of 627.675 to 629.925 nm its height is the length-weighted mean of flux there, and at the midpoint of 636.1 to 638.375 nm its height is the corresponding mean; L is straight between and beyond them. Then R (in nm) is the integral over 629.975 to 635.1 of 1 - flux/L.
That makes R -0.09 nm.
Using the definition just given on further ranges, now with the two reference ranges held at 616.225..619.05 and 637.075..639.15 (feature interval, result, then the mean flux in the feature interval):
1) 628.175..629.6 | 0.05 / 28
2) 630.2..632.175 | 0.03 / 28.8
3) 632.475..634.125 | 0.08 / 27.9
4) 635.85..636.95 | 0.04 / 28.6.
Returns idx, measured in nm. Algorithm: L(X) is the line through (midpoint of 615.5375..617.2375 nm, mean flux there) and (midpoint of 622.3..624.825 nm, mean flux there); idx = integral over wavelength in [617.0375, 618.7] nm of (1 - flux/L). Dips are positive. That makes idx -0.082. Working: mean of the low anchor 27.3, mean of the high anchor 27.3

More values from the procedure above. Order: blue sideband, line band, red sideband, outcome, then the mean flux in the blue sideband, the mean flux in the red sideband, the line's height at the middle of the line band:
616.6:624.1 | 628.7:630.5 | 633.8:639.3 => 0.10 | 27.8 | 29.1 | 28.5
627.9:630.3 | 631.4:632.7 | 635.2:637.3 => -0.05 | 27.5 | 28.4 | 27.9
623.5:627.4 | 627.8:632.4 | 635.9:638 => -0.05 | 27.3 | 28.6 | 27.8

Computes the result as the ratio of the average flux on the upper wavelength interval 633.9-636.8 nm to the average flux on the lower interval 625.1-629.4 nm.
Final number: 1.03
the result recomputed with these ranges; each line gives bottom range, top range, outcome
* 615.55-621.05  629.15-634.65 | 1.01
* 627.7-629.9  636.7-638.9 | 1.06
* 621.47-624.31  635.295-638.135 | 1.04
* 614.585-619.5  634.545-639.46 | 1.04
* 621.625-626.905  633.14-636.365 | 1.04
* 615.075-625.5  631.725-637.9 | 1.03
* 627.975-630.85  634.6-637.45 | 1.04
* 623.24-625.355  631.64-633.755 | 1.06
